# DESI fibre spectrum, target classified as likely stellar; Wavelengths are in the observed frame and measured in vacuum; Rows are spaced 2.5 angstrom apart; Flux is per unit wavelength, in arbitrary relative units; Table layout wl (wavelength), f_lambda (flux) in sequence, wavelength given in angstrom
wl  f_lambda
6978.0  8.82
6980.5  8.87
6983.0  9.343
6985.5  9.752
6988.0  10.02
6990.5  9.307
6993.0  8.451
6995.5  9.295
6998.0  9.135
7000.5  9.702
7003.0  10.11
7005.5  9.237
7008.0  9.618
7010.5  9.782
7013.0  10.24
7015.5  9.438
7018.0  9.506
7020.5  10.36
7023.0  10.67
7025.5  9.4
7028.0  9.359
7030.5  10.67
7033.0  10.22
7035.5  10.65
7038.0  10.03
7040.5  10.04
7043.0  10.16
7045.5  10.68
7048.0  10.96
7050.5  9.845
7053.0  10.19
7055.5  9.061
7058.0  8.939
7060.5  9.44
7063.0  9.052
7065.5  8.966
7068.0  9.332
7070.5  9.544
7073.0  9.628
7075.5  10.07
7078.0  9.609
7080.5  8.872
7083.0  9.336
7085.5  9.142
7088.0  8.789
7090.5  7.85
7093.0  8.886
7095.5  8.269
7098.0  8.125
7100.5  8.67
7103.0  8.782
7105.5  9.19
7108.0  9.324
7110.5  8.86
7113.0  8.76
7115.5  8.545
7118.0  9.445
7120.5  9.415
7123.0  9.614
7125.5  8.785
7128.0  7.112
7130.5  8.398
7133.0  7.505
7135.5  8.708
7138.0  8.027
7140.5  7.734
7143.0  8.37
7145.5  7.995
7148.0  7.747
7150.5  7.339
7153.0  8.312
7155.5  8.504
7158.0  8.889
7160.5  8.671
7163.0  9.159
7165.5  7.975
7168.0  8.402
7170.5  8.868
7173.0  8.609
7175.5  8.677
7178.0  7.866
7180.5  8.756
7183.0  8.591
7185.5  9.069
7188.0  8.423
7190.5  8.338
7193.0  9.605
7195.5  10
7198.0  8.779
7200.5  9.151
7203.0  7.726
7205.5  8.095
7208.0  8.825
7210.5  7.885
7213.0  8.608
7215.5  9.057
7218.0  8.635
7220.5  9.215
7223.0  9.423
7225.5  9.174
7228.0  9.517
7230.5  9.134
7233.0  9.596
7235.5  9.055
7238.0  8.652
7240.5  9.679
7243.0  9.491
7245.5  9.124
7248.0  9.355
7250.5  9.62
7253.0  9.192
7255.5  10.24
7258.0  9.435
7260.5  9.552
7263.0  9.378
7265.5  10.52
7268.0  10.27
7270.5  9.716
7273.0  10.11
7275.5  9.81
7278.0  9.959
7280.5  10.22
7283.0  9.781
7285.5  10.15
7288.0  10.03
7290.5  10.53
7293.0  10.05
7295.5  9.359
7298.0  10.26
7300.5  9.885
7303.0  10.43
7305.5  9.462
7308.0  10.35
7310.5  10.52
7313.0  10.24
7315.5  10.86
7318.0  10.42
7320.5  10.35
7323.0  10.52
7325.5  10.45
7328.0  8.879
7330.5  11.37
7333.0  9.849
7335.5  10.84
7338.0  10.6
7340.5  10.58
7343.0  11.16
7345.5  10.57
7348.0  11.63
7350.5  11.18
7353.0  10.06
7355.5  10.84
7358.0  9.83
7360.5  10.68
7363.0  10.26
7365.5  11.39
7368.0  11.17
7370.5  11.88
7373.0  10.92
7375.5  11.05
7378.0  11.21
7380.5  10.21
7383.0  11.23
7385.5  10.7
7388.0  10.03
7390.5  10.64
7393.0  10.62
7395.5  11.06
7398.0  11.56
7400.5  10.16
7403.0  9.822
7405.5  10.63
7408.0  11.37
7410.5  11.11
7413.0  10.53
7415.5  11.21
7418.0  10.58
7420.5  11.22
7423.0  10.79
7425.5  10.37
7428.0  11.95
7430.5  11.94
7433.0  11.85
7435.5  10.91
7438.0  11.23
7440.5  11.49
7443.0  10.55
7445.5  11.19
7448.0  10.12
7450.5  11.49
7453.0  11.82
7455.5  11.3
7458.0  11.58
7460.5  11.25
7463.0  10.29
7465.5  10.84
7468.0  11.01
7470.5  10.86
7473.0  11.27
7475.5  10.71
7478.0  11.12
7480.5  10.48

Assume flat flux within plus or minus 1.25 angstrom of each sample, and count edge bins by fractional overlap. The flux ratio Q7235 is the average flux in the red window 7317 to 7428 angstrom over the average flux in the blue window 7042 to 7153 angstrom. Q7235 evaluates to 1.20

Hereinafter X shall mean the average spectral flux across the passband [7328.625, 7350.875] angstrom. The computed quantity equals 10.8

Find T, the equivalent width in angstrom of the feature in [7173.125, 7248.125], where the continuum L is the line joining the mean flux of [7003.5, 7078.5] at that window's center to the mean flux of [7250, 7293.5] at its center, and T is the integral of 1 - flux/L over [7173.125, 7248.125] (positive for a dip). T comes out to 7.5 angstrom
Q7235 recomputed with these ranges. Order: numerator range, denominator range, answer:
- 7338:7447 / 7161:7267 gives 1.21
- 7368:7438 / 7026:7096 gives 1.14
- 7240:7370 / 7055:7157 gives 1.17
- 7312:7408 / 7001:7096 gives 1.11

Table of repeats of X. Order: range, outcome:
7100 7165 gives 8.53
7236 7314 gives 9.84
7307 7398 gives 10.7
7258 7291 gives 9.97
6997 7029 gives 9.74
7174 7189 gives 8.57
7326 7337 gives 10.3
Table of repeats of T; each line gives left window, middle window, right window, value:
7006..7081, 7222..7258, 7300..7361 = 3.1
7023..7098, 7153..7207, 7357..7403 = 7.3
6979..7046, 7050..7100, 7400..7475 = 4.1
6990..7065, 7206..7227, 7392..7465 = 3.1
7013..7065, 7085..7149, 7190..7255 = 6.8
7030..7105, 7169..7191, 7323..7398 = 3.0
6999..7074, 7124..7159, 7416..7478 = 7.1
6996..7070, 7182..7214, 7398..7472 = 5.0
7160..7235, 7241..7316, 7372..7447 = -2.4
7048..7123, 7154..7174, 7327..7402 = 2.0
